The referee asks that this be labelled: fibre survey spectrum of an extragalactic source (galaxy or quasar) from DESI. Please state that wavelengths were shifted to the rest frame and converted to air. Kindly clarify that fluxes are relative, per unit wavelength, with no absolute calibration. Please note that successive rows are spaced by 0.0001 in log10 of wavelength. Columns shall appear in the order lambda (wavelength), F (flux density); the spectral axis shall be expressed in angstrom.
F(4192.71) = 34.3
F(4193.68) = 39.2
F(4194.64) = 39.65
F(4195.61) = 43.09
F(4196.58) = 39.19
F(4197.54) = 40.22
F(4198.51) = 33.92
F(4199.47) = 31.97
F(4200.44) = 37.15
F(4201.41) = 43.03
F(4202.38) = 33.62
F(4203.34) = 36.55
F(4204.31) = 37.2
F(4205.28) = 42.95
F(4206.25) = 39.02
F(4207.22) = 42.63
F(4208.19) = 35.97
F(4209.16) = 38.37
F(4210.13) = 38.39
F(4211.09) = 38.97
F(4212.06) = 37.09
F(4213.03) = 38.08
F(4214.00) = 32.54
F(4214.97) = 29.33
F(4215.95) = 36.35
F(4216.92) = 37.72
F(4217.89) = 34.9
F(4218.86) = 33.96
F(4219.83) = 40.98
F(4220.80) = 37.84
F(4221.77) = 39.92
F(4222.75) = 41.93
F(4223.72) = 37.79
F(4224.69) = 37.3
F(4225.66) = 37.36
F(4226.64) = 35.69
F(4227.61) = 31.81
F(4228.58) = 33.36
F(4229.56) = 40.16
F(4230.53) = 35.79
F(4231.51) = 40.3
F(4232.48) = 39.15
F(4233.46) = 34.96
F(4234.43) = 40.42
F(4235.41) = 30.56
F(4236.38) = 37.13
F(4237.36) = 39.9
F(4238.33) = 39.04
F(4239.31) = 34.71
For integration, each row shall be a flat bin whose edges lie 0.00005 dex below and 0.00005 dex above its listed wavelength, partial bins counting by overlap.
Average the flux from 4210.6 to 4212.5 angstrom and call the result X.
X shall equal 38.2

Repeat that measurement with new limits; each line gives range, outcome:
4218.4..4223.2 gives 38.9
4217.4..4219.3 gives 34.5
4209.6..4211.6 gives 38.8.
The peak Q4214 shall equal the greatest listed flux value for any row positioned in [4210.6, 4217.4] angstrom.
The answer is 38.97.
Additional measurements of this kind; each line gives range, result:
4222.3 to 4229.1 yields 41.93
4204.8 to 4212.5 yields 42.95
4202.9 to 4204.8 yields 37.2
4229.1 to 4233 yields 40.3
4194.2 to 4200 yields 43.09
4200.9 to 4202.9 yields 43.03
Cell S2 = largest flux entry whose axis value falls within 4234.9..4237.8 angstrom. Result 39.9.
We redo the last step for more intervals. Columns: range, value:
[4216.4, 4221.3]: 40.98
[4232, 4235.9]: 40.42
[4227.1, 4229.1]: 33.36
